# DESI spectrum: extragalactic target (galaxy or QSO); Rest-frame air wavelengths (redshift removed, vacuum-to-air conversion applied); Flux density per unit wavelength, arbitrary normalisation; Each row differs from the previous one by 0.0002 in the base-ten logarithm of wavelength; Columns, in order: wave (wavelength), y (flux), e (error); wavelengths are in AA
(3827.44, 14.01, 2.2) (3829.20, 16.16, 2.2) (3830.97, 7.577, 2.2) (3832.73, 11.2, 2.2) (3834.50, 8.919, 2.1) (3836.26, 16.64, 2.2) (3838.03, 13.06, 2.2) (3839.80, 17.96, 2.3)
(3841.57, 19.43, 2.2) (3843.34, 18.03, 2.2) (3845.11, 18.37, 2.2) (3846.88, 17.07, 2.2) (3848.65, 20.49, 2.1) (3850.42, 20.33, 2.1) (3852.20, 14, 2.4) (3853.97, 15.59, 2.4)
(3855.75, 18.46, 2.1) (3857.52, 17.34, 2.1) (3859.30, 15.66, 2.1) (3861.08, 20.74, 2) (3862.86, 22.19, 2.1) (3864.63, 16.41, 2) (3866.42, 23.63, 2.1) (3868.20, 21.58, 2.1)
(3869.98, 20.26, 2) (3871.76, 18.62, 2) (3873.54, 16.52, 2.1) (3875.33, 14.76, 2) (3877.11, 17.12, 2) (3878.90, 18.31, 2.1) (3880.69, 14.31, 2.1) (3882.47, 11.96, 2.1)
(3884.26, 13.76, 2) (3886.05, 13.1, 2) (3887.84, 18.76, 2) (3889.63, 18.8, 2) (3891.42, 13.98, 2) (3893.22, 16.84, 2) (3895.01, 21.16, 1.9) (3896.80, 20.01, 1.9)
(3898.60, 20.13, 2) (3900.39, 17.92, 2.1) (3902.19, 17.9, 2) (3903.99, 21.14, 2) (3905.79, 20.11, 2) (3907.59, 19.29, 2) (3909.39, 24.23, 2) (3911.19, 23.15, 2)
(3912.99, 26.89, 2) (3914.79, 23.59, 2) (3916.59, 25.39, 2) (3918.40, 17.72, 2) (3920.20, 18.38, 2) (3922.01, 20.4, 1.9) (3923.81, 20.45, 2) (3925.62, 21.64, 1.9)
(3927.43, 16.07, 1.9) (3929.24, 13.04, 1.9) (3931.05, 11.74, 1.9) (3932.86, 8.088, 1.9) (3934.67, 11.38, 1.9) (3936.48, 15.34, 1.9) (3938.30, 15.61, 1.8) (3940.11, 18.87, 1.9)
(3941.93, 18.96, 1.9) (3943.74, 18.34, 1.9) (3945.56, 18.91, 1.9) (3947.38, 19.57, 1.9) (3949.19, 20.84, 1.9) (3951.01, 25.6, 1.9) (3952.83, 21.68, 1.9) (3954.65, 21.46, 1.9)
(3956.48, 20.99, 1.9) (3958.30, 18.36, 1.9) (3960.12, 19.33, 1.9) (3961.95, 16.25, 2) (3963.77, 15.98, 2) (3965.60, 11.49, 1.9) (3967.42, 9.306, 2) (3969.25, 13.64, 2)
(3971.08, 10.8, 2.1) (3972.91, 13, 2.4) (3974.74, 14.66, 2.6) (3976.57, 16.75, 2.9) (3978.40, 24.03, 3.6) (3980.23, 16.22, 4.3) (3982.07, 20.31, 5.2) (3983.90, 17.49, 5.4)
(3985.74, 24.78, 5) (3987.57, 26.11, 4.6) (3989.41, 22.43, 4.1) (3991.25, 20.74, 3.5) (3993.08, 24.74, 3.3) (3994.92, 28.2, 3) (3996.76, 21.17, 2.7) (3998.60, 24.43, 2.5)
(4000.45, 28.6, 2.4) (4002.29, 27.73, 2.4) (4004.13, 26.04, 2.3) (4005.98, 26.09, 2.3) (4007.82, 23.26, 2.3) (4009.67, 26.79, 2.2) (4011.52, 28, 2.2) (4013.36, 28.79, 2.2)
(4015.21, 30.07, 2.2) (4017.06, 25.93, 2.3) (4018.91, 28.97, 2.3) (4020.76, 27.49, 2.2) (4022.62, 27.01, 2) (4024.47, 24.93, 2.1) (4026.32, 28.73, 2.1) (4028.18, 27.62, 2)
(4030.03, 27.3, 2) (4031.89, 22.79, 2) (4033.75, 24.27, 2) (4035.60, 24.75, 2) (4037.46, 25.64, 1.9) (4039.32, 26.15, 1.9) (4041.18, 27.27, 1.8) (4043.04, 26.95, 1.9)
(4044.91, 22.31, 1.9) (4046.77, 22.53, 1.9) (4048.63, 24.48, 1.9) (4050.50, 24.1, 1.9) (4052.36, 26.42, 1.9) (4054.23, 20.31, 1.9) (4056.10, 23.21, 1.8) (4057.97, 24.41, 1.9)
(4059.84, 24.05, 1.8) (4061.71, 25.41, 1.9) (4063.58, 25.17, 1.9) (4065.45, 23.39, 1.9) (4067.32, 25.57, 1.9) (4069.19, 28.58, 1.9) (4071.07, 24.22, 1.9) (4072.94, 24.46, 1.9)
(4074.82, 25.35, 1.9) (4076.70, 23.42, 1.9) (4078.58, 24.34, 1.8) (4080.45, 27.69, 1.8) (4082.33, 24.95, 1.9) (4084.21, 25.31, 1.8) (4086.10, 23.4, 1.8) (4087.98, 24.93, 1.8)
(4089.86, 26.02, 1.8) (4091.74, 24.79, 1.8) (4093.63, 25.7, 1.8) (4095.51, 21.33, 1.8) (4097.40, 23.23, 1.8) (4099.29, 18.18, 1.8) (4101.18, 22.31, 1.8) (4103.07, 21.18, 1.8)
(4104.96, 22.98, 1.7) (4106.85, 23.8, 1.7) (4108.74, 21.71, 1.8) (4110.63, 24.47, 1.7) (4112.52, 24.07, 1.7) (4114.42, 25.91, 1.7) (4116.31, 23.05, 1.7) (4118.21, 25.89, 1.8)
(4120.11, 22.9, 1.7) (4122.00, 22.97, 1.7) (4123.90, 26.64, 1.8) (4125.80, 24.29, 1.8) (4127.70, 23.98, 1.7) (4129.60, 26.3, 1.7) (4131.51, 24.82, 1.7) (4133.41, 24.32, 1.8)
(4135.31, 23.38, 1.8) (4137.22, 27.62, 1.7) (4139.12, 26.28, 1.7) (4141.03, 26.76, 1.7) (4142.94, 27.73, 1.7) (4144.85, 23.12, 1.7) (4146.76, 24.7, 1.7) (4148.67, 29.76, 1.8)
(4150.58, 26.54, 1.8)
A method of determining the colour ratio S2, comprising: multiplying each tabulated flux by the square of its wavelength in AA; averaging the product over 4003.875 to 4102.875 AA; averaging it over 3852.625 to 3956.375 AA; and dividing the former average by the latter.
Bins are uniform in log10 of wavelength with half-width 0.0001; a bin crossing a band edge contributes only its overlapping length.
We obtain 1.46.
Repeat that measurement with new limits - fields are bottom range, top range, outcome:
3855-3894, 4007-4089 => 1.60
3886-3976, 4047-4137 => 1.46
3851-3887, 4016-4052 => 1.63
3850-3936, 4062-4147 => 1.50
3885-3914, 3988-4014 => 1.37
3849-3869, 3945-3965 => 1.11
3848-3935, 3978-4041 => 1.47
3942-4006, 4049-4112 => 1.26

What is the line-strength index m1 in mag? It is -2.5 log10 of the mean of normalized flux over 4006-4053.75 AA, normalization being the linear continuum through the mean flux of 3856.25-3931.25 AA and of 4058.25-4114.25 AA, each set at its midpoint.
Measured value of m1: -0.16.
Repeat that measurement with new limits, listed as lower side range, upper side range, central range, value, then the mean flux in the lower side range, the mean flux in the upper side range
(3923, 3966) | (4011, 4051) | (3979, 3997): -0.018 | 17.6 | 26.2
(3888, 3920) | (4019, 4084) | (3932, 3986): 0.278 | 20.4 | 25.2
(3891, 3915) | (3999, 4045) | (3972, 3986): 0.324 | 20.5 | 26.6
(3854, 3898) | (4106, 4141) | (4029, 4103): -0.067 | 17.7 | 24.6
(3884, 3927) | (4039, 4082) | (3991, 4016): -0.142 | 19.8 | 24.8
